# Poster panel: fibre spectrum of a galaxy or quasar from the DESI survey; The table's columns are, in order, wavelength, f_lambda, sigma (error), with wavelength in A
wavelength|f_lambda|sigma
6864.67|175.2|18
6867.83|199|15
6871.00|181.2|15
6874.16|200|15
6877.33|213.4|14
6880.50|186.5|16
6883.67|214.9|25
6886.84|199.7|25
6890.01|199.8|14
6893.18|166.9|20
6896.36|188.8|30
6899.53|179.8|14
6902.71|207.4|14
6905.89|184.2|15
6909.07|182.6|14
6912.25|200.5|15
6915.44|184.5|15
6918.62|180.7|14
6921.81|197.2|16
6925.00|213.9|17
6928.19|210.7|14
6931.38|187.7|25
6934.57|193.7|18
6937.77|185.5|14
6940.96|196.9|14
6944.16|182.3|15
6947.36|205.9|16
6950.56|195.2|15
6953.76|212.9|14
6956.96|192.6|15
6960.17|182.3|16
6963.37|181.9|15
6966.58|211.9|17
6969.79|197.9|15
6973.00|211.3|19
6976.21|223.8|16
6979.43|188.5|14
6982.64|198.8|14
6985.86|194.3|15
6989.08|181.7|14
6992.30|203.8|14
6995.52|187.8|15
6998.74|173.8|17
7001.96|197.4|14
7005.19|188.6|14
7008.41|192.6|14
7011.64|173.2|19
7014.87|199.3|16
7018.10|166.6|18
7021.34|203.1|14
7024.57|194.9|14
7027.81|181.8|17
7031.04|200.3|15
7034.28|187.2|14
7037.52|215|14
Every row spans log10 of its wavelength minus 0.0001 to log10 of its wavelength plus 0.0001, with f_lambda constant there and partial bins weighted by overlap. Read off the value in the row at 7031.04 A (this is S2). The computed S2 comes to 200.3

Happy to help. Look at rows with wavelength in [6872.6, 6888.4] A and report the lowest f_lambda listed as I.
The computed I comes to 186.5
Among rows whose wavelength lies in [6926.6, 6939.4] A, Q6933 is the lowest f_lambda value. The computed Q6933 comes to 185.5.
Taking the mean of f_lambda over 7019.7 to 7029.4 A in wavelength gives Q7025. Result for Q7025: 193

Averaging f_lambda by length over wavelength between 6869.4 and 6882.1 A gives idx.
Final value 195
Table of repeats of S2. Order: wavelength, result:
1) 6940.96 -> 196.9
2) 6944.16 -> 182.3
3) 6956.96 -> 192.6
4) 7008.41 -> 192.6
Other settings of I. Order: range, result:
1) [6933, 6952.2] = 182.3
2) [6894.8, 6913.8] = 179.8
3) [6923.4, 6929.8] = 210.7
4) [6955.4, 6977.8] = 181.9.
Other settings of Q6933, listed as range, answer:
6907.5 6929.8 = 180.7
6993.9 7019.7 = 166.6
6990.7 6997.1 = 187.8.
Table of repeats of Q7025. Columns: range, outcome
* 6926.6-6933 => 199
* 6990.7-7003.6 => 191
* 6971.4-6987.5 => 203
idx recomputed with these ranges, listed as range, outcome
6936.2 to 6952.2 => 193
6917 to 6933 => 198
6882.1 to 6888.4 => 207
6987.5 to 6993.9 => 193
